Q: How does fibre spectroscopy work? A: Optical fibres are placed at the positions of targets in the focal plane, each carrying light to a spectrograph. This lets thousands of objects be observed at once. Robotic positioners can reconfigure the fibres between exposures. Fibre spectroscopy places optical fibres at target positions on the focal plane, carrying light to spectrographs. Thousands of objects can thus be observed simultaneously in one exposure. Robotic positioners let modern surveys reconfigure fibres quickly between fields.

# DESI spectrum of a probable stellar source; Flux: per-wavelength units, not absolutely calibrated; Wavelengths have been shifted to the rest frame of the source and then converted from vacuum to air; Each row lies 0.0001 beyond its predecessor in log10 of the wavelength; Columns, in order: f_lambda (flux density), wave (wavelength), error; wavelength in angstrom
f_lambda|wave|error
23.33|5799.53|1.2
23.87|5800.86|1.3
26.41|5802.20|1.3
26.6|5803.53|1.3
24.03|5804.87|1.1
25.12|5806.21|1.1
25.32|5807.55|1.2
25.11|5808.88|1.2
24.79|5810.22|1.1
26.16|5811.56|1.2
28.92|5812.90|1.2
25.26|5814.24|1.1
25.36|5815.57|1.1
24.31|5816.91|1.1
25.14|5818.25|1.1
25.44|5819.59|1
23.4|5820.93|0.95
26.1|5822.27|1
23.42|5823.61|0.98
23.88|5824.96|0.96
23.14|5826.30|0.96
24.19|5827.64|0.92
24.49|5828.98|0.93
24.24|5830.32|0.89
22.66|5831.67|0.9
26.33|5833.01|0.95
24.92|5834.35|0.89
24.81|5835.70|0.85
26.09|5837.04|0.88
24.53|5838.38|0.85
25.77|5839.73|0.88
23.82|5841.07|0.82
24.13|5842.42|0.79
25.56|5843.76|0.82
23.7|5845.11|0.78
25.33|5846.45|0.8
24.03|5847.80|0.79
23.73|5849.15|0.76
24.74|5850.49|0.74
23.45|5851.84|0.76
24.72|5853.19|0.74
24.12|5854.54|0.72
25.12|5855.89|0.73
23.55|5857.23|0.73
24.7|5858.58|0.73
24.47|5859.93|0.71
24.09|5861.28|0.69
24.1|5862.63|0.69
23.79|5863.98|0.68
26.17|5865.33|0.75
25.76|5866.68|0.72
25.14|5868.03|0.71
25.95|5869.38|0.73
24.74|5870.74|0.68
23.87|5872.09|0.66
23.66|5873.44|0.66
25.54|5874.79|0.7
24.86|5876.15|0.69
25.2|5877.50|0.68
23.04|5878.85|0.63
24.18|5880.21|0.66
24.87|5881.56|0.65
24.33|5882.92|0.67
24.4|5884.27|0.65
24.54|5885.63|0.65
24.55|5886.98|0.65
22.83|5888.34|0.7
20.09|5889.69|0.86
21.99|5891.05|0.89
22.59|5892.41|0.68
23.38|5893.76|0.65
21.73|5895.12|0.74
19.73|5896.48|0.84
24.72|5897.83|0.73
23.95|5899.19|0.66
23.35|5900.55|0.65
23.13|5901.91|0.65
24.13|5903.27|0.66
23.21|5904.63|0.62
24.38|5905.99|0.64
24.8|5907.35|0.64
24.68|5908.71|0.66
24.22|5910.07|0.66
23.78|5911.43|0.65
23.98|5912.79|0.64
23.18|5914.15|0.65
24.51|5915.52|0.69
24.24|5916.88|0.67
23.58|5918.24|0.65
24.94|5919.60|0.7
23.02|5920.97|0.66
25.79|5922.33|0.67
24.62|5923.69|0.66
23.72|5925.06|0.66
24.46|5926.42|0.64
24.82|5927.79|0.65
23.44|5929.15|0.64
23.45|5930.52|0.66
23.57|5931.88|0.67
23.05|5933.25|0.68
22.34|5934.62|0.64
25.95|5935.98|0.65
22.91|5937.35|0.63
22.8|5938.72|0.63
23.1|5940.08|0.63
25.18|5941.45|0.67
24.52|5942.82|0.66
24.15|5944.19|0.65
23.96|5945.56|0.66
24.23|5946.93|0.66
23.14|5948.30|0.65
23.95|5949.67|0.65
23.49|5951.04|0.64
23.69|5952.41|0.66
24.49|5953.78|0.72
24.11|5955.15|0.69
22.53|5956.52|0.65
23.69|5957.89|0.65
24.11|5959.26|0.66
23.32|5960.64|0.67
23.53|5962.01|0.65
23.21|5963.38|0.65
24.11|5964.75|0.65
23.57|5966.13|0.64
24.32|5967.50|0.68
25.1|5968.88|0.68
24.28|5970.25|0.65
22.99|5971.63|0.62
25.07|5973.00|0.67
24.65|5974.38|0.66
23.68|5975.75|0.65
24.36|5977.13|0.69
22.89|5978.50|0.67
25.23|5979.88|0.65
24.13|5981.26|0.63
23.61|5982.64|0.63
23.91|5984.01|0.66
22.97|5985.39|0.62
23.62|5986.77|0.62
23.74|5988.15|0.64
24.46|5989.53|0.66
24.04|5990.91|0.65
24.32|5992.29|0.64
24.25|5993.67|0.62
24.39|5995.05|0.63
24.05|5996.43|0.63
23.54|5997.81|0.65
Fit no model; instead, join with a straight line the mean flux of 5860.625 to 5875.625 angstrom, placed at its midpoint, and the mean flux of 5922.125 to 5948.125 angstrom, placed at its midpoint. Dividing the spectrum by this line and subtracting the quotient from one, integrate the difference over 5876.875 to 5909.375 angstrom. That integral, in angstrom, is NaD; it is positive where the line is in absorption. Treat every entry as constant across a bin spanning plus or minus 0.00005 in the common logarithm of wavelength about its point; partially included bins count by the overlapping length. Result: 1.3 angstrom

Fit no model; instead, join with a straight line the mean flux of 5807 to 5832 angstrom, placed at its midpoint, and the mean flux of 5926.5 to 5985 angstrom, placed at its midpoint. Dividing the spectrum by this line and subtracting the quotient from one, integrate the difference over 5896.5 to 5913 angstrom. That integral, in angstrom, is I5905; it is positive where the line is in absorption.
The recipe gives 0.26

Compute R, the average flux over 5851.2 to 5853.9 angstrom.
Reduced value 24.1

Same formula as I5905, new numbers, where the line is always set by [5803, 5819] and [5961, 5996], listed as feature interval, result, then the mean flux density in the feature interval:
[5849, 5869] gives 0.4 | 24.6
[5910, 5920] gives 0.2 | 24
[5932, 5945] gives 0.3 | 23.8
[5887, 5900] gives 1.2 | 22.5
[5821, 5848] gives 0.8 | 24.5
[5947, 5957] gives 0.2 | 23.7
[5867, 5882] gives 0.2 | 24.7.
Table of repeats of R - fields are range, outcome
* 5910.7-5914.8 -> 23.7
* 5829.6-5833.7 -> 24.4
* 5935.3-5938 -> 24.4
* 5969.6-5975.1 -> 24.2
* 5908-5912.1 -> 24.2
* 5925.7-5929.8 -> 24.3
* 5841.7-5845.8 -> 24.5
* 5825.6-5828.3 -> 23.7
